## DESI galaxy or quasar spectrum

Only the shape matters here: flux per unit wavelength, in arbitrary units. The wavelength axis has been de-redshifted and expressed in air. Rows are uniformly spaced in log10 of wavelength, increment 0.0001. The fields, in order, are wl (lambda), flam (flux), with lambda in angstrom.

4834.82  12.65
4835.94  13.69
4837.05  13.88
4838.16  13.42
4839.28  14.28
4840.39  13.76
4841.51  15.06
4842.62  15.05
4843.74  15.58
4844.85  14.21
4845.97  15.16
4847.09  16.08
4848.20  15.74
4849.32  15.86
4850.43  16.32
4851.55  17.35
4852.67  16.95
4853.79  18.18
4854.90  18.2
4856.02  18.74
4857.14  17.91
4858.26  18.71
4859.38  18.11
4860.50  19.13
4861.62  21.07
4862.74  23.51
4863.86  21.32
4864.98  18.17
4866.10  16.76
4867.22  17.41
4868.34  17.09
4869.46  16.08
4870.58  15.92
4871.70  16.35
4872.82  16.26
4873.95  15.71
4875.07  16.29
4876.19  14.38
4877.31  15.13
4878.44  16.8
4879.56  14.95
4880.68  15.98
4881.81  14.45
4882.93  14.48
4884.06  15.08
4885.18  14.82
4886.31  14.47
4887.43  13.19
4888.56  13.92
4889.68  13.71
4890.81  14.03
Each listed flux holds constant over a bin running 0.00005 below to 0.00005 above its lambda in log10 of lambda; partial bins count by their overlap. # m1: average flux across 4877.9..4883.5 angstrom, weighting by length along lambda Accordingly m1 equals 15.3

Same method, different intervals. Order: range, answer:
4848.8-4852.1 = 16.5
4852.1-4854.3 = 17.5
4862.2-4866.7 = 19.9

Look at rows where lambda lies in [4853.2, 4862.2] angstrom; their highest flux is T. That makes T 21.07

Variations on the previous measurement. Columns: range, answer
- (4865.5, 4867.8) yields 17.41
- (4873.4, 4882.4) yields 16.8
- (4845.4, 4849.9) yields 16.08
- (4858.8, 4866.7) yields 23.51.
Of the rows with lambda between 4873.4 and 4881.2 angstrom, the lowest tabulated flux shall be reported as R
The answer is 14.38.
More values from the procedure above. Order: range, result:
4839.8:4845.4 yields 13.76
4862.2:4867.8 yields 16.76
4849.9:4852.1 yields 16.32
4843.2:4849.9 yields 14.21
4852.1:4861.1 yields 16.95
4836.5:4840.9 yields 13.42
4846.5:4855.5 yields 15.74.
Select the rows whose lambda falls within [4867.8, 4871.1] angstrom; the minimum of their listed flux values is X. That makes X 15.92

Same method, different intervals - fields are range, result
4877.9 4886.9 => 14.45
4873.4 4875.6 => 15.71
